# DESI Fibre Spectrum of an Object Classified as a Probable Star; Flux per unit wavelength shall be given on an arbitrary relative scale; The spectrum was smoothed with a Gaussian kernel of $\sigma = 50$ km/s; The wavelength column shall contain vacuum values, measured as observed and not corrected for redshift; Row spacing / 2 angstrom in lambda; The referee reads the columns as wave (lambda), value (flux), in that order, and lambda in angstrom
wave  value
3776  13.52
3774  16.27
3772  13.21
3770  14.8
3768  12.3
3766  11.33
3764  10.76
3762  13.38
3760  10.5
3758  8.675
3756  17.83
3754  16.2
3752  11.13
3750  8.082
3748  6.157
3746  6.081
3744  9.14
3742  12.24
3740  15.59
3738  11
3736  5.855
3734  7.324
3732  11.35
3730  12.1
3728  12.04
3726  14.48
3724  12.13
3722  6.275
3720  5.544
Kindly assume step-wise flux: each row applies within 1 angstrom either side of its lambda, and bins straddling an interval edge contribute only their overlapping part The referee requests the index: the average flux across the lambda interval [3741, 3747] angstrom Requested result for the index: 9.15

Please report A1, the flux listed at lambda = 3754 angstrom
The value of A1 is 16.2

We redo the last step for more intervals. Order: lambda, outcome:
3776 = 13.52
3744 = 9.14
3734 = 7.324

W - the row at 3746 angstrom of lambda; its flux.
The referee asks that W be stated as 6.081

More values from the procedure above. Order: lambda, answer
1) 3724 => 12.13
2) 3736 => 5.855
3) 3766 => 11.33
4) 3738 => 11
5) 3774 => 16.27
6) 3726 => 14.48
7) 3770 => 14.8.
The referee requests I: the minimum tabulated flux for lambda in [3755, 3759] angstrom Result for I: 8.675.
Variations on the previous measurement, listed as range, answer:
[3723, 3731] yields 12.04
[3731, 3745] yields 5.855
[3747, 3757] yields 6.157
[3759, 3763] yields 10.5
